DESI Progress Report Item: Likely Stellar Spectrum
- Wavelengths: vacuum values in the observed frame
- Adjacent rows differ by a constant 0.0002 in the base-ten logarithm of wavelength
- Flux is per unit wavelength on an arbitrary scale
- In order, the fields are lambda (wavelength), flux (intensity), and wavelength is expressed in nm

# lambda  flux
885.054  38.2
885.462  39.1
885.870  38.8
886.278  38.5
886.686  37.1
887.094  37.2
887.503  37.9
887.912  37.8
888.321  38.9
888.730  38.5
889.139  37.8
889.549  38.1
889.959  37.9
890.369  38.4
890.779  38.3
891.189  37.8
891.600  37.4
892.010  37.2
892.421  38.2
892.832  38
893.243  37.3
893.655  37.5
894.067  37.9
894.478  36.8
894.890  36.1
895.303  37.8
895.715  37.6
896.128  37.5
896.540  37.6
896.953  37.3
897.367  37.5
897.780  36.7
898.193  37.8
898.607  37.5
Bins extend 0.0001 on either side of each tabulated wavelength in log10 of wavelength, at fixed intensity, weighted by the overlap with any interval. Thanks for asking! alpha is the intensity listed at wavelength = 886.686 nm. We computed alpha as 37.1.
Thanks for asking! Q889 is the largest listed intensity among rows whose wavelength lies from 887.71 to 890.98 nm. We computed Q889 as 38.9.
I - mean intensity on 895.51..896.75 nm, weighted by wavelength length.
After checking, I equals 37.6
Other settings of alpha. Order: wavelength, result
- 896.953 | 37.3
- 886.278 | 38.5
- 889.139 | 37.8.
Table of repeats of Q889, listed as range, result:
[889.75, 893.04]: 38.4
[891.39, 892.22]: 37.4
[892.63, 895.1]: 38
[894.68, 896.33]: 37.8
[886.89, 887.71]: 37.9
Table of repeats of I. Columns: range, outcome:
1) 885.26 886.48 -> 38.8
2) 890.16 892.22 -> 37.8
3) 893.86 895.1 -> 36.9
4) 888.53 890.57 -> 38.1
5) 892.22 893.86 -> 37.7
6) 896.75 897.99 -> 37.2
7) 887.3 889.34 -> 38.2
